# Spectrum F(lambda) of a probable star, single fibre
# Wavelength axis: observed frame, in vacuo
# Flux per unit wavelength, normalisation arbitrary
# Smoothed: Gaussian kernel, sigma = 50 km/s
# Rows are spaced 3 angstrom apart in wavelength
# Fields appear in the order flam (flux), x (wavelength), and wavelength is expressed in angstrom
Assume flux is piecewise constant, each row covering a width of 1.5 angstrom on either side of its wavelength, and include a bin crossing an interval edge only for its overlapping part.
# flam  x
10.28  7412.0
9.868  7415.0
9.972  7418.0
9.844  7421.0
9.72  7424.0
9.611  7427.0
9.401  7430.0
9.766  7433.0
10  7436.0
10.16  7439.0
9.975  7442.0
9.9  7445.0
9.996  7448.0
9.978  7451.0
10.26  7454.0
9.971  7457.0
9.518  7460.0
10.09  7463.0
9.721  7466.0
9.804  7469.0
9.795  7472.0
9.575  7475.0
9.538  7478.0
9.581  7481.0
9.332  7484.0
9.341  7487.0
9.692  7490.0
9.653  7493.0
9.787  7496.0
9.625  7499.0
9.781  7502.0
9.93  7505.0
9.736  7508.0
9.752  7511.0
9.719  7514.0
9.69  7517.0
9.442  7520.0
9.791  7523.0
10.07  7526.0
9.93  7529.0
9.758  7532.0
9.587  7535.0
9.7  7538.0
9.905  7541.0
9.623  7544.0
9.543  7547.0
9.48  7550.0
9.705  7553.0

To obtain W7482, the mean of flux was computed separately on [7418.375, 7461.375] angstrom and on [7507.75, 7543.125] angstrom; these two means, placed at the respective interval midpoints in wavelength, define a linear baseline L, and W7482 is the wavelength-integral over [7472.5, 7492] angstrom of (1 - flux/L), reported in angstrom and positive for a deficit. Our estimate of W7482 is 0.6 angstrom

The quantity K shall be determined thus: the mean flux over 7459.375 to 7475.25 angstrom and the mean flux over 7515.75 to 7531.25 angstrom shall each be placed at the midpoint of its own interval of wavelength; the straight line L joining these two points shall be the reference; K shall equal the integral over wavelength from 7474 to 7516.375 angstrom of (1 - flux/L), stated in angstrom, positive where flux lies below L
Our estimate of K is 0.6 angstrom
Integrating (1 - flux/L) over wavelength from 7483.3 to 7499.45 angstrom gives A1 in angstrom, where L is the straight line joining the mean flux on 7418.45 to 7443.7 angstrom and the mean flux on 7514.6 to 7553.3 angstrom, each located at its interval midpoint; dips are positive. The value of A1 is 0.29 angstrom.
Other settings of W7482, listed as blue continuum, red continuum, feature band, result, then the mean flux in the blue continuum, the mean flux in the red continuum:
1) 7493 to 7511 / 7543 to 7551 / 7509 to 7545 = -0.40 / 9.76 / 9.55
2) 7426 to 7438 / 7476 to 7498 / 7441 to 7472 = -0.85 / 9.72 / 9.56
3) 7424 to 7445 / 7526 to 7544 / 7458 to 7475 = 0.06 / 9.82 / 9.79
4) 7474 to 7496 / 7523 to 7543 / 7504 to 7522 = -0.01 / 9.55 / 9.82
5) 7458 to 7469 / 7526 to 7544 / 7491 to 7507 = 0.06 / 9.79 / 9.79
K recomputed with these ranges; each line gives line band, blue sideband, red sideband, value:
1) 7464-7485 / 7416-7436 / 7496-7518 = 0.2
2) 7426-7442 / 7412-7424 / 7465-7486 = 0.0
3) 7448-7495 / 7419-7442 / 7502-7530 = 0.3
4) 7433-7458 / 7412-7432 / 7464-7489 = -0.8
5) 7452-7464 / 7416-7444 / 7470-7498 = -0.3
